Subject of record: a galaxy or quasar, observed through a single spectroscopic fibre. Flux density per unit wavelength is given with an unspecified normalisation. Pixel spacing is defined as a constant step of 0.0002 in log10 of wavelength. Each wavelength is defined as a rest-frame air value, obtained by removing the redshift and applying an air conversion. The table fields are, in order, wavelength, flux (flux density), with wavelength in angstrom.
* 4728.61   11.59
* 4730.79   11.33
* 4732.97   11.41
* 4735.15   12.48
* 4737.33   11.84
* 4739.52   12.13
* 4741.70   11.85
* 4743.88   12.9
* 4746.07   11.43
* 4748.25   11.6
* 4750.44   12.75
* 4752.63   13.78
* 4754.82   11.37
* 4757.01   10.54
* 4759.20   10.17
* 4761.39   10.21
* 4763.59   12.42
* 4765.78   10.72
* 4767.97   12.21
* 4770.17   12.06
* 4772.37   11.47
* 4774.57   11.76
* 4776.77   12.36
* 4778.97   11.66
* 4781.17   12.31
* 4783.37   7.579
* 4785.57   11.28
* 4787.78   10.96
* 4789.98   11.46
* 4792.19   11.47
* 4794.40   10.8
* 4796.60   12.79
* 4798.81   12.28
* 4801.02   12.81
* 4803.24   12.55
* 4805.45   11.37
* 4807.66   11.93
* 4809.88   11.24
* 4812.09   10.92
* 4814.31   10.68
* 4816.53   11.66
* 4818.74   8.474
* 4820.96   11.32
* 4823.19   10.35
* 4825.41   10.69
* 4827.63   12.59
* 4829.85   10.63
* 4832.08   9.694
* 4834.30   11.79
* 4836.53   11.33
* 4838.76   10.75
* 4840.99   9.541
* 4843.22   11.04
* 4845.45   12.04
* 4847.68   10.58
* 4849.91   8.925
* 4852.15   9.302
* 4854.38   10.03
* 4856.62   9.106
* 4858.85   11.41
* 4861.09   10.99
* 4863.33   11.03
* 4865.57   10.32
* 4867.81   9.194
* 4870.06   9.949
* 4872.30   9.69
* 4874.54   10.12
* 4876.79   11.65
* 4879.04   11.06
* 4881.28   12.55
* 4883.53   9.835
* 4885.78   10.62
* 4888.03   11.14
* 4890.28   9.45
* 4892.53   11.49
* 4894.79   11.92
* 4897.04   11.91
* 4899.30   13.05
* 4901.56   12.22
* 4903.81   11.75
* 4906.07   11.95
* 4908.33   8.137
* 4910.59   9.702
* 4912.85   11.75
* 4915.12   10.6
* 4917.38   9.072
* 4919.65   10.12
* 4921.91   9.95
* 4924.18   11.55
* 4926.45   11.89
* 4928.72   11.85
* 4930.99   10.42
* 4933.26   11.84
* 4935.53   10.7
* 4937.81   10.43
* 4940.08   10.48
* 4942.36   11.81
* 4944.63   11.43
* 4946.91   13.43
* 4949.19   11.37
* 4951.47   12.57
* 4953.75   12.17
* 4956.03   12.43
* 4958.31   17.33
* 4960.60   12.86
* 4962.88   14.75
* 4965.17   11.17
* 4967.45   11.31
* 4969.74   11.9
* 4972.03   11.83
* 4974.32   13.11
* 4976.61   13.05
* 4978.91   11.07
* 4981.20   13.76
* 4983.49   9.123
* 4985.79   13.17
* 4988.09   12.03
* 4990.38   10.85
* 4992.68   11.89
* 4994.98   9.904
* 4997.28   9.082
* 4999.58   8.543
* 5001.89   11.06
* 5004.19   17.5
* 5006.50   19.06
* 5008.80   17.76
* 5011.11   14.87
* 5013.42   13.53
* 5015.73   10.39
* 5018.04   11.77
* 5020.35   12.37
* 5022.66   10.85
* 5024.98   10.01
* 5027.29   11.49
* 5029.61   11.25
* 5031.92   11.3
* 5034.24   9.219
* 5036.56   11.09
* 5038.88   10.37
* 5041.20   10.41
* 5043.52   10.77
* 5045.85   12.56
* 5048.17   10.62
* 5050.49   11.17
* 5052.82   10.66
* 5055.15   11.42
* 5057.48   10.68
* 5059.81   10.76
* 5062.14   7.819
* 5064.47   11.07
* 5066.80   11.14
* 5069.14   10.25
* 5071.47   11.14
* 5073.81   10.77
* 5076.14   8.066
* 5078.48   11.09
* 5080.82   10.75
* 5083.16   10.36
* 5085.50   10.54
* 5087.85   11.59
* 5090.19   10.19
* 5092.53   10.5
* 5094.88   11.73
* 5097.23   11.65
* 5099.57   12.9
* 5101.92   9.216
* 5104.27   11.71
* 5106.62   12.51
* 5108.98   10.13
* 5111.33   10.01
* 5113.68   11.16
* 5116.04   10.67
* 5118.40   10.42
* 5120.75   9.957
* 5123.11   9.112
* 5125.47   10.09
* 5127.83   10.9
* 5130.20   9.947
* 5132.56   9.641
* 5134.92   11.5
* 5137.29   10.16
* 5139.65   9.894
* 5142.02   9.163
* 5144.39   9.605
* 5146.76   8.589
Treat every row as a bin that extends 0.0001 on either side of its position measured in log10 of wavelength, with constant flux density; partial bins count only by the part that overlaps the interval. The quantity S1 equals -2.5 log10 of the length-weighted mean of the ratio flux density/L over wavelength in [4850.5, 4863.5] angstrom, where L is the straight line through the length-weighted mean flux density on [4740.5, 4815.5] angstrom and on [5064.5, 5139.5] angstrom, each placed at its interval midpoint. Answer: 0.116 mag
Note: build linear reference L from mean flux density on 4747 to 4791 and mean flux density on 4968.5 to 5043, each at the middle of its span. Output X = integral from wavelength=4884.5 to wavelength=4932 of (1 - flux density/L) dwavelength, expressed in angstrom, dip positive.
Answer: 3.1 angstrom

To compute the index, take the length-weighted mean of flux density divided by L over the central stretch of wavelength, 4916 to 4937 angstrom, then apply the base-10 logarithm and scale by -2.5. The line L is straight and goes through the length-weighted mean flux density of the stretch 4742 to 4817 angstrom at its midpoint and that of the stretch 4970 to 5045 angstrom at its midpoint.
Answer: 0.10 mag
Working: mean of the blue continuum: 11.6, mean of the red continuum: 12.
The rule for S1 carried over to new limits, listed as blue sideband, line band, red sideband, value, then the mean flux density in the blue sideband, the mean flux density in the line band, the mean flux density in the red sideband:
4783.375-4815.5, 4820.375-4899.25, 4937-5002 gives 0.09 mag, 11.5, 10.7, 11.9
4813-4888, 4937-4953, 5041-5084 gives -0.11 mag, 10.6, 11.7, 10.6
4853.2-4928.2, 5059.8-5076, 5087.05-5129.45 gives 0.05 mag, 10.8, 10.3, 10.8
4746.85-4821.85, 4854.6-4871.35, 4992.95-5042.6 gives 0.13 mag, 11.4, 10.3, 12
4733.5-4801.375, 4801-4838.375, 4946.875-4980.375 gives 0.08 mag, 11.6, 11.1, 12.7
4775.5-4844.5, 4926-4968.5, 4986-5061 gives -0.05 mag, 11.2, 12.1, 11.7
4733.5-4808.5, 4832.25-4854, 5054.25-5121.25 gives 0.09 mag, 11.7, 10.5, 10.7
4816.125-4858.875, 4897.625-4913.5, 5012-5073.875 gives -0.06 mag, 10.5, 11.2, 10.9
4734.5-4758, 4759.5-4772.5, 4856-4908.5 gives 0.04 mag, 12.1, 11.4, 10.9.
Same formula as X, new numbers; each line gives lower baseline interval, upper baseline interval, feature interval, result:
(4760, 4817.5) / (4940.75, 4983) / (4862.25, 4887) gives 3.0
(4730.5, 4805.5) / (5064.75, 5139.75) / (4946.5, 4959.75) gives -2.5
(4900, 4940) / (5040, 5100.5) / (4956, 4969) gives -3.0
